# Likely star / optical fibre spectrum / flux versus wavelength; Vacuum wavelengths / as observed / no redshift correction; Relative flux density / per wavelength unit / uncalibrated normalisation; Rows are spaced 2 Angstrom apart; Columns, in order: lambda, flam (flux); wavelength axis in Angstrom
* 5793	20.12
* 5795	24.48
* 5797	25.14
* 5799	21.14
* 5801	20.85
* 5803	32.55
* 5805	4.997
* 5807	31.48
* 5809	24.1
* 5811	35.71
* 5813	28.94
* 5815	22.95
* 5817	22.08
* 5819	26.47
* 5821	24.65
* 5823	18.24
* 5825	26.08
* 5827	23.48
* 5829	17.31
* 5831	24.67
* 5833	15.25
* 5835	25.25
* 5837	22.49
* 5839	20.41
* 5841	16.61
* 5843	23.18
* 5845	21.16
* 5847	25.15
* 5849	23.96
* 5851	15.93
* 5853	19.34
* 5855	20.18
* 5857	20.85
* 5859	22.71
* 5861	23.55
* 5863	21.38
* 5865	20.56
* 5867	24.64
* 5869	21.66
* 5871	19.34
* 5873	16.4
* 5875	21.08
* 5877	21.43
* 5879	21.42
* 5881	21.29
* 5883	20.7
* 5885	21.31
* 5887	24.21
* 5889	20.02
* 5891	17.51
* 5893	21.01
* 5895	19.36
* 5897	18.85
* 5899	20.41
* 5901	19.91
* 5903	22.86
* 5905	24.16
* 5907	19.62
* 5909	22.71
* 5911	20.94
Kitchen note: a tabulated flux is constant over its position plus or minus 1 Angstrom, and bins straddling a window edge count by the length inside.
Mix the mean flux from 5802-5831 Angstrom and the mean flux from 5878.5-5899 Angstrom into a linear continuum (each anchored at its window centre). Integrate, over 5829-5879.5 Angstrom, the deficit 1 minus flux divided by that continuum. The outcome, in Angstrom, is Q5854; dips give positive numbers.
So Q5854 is 2.8 Angstrom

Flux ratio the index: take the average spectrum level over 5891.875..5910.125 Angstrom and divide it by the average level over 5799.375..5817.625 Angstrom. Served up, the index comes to 0.85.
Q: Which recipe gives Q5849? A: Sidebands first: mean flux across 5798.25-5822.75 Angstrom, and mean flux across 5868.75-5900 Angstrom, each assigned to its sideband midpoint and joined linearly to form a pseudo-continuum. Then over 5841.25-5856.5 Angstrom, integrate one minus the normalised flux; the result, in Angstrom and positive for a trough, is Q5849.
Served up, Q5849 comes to 0.9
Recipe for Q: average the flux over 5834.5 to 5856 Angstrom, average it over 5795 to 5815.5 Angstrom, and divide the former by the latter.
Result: 0.85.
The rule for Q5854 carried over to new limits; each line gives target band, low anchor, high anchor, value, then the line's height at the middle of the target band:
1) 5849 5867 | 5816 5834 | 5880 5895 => 0.3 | 21.4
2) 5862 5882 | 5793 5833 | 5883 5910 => 0.7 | 21.7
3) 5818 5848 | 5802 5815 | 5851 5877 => 2.1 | 23.7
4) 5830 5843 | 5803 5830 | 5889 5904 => 1.1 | 22.9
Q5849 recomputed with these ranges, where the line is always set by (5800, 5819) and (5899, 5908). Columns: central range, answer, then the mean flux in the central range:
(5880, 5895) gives 0.9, 20.8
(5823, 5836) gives 1.3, 21.7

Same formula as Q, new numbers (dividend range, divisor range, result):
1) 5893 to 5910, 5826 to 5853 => 1.00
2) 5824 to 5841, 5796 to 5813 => 0.87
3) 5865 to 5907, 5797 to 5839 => 0.89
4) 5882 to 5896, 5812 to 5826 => 0.85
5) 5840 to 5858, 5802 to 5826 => 0.83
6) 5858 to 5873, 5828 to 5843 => 1.06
